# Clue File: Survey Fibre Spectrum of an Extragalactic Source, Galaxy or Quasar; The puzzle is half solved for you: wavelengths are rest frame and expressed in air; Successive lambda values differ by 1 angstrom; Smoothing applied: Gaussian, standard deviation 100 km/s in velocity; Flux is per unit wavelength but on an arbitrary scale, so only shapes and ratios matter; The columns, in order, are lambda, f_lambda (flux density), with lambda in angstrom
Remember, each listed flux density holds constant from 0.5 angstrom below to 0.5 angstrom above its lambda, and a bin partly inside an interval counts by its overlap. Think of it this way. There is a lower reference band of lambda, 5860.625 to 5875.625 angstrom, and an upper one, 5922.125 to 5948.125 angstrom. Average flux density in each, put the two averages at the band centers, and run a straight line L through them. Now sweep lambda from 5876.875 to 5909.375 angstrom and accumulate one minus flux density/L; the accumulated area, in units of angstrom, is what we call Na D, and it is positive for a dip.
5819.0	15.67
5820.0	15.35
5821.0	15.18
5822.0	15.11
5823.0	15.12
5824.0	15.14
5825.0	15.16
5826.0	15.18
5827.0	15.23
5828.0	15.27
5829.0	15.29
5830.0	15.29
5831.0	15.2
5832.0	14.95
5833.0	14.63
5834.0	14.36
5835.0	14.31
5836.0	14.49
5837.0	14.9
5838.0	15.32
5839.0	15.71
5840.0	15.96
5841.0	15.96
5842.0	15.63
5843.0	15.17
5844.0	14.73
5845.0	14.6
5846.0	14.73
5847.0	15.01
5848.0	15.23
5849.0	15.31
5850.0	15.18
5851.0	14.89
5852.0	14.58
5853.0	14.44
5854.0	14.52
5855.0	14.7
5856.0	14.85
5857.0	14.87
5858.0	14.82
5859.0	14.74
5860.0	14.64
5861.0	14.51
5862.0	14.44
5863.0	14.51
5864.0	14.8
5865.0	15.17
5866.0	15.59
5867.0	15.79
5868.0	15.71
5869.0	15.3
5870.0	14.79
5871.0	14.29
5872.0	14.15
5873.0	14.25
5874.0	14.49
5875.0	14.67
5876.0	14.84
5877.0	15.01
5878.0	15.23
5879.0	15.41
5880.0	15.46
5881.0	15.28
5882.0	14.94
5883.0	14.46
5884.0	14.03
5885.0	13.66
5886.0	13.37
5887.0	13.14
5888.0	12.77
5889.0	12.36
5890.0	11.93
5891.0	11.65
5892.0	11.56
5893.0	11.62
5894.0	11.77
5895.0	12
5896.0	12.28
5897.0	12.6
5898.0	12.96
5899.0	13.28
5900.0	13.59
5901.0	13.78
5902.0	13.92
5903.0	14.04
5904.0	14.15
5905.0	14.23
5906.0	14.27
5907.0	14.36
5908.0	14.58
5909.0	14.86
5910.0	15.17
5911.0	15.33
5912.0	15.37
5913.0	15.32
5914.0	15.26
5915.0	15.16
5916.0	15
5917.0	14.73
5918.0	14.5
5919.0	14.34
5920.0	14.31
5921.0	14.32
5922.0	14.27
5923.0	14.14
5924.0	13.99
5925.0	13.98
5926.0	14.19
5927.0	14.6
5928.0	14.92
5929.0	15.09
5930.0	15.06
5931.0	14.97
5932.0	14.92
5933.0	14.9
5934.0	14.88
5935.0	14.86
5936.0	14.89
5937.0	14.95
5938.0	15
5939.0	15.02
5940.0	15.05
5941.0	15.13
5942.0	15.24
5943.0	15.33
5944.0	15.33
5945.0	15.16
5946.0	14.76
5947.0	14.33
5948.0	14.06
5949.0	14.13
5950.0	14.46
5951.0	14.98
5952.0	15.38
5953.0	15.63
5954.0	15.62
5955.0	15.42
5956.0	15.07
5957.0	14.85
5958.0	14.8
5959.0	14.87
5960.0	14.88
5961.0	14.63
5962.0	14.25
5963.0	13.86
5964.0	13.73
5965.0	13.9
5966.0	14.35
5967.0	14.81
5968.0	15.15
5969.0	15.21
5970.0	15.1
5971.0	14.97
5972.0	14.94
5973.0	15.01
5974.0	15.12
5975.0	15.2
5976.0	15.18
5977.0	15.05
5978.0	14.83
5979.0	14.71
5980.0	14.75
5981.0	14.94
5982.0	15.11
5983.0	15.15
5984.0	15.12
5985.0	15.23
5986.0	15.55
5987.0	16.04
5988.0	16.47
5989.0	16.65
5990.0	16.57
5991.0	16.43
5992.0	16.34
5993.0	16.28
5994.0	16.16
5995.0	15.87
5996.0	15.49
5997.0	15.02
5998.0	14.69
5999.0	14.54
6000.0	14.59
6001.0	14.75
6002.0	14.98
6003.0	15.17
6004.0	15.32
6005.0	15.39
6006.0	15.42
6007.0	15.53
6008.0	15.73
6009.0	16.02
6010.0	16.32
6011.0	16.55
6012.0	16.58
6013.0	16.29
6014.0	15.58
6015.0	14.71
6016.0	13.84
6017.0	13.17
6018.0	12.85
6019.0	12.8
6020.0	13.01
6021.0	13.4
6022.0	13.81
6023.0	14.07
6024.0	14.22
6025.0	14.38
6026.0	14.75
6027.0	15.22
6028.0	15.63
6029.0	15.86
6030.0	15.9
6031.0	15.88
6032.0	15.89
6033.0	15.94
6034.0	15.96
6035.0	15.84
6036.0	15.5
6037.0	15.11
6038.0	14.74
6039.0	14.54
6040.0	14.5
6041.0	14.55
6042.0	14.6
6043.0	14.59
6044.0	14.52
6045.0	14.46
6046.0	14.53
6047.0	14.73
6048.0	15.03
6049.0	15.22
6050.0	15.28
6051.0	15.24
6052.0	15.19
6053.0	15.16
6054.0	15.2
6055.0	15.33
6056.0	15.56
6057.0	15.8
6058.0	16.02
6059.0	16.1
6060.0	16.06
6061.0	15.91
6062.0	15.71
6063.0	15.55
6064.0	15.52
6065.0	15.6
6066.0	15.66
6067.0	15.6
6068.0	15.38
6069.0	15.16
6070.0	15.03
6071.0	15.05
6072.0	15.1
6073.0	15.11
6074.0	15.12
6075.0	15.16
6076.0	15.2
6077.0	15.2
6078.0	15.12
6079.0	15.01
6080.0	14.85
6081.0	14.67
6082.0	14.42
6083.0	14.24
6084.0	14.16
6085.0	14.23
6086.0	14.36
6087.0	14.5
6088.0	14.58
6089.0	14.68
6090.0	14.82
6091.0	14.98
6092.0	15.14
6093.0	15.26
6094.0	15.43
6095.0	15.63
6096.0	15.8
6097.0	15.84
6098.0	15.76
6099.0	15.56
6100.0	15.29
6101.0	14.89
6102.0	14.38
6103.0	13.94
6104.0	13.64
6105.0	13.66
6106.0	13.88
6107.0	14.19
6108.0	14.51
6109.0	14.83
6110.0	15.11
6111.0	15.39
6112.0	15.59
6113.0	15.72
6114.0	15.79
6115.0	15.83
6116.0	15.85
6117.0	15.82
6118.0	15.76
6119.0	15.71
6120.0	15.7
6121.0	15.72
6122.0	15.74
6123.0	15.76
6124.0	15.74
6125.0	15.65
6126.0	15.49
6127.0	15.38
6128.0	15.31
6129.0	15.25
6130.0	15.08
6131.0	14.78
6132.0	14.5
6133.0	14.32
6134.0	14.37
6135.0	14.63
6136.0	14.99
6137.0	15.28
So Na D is 2.7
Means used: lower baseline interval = 14.8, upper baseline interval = 14.8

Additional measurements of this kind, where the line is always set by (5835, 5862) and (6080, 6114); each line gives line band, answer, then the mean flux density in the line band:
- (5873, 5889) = 0.60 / 14.4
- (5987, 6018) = -1.31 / 15.5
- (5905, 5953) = 0.42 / 14.8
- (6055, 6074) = -0.87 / 15.5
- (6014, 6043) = 0.37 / 14.7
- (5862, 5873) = 0.00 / 14.9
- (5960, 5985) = 0.15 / 14.8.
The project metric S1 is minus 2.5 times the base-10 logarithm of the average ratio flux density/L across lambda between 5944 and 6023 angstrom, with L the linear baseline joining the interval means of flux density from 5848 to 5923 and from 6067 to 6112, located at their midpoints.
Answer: -0.03 mag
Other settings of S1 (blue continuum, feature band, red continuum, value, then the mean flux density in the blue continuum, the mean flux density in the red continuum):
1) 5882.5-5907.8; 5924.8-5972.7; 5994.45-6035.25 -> -0.06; 13.1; 15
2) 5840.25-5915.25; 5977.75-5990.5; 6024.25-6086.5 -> -0.05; 14.4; 15.2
